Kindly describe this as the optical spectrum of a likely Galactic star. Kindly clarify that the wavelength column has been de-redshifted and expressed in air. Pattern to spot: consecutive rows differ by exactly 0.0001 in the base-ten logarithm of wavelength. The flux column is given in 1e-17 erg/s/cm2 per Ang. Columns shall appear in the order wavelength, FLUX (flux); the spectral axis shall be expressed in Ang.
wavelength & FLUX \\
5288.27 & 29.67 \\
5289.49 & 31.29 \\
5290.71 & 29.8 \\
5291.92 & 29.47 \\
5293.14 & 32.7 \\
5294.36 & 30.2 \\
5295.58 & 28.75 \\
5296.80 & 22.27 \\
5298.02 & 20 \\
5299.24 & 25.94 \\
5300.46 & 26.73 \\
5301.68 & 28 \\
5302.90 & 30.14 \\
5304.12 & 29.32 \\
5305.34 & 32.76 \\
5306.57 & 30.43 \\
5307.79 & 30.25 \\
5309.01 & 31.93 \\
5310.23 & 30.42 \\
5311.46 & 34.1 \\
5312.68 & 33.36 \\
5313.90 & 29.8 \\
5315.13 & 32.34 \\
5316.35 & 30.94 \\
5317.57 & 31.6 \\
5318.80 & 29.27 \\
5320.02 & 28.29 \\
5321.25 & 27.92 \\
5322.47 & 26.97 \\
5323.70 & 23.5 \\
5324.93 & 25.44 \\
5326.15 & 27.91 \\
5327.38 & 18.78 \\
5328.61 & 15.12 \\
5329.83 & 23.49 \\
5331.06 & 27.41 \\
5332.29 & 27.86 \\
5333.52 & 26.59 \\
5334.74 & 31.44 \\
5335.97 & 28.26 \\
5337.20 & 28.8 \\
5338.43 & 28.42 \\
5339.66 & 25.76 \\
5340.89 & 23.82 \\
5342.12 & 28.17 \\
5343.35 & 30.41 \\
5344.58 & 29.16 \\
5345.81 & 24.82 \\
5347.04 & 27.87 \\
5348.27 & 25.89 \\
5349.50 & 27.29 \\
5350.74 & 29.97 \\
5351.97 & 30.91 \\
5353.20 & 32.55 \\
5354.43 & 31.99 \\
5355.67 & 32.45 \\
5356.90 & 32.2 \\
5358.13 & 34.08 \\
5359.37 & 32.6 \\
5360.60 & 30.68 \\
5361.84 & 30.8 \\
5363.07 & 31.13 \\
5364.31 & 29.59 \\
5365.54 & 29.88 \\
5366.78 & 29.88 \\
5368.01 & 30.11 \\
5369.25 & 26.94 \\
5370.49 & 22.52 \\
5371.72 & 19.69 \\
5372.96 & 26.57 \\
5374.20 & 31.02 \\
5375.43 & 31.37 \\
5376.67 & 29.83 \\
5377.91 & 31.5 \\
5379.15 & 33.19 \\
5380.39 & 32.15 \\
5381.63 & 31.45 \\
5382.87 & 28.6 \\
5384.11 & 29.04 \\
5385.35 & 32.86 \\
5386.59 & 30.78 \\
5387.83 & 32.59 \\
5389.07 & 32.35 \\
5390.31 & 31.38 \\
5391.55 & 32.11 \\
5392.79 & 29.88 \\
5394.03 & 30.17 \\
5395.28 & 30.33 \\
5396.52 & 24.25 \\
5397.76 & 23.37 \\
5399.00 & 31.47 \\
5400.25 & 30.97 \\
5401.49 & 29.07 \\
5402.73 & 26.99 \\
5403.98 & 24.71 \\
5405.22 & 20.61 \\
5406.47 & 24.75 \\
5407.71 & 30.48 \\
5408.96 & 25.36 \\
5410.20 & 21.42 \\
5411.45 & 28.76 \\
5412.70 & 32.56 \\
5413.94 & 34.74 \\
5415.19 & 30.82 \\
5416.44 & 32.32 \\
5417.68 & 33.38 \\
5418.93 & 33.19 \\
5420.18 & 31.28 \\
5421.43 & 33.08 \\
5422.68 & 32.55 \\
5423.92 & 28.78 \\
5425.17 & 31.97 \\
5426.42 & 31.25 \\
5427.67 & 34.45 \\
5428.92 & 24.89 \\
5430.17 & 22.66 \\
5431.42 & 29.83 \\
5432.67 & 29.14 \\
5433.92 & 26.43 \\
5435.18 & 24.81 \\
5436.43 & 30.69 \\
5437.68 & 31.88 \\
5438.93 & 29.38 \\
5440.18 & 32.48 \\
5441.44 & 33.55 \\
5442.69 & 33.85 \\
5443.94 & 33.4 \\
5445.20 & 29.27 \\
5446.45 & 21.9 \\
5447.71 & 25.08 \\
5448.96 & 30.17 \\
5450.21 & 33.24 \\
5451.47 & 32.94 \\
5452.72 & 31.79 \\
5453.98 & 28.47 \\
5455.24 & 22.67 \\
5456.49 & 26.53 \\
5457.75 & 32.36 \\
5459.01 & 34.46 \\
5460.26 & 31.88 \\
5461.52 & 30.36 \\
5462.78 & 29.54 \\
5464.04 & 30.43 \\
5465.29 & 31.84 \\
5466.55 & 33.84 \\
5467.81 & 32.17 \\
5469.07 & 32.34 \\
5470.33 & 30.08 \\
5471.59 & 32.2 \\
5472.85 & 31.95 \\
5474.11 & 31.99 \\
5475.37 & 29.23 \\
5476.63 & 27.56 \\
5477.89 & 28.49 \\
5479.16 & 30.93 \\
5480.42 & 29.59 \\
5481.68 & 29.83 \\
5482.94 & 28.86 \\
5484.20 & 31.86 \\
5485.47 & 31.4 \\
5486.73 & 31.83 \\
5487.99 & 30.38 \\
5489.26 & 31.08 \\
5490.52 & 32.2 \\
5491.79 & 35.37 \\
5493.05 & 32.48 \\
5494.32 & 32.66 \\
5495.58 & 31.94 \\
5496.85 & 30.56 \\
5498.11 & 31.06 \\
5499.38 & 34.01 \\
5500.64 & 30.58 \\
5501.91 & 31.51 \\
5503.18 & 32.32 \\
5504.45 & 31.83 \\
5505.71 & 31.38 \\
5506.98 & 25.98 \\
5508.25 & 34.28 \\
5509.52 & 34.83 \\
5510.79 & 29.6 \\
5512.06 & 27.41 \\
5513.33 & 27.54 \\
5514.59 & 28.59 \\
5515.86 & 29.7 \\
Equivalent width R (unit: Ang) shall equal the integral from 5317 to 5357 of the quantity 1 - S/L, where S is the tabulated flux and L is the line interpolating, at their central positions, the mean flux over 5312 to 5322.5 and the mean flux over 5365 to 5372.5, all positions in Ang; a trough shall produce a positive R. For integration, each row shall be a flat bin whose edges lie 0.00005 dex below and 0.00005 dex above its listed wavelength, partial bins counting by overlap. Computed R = 1.7 Ang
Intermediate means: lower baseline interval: 30.3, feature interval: 27.5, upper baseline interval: 26.5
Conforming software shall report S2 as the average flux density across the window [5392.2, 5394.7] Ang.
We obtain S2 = 30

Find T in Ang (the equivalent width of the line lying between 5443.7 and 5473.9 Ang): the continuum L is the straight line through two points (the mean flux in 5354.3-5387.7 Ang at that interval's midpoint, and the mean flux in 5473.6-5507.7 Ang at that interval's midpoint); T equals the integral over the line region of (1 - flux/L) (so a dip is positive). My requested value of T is 0.4 Ang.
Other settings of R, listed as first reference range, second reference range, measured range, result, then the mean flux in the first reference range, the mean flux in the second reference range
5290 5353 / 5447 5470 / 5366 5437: 0.62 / 28.1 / 30.5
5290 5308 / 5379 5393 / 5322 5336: 2.07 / 28.4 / 31.4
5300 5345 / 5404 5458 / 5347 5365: -1.35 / 28.2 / 29.4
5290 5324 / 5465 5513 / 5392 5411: 2.06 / 29.2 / 31.2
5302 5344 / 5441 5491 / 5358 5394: -1.24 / 28.3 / 30.5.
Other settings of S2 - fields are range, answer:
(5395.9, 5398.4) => 23.9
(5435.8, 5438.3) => 31.3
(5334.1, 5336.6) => 29.9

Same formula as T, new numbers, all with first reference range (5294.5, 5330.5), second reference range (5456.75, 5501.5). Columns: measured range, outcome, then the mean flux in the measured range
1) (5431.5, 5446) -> 0.1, 30.3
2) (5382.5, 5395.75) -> -0.7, 31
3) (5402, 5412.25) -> 1.5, 25.5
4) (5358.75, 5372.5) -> 0.2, 28.5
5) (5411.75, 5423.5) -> -1.0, 32.5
